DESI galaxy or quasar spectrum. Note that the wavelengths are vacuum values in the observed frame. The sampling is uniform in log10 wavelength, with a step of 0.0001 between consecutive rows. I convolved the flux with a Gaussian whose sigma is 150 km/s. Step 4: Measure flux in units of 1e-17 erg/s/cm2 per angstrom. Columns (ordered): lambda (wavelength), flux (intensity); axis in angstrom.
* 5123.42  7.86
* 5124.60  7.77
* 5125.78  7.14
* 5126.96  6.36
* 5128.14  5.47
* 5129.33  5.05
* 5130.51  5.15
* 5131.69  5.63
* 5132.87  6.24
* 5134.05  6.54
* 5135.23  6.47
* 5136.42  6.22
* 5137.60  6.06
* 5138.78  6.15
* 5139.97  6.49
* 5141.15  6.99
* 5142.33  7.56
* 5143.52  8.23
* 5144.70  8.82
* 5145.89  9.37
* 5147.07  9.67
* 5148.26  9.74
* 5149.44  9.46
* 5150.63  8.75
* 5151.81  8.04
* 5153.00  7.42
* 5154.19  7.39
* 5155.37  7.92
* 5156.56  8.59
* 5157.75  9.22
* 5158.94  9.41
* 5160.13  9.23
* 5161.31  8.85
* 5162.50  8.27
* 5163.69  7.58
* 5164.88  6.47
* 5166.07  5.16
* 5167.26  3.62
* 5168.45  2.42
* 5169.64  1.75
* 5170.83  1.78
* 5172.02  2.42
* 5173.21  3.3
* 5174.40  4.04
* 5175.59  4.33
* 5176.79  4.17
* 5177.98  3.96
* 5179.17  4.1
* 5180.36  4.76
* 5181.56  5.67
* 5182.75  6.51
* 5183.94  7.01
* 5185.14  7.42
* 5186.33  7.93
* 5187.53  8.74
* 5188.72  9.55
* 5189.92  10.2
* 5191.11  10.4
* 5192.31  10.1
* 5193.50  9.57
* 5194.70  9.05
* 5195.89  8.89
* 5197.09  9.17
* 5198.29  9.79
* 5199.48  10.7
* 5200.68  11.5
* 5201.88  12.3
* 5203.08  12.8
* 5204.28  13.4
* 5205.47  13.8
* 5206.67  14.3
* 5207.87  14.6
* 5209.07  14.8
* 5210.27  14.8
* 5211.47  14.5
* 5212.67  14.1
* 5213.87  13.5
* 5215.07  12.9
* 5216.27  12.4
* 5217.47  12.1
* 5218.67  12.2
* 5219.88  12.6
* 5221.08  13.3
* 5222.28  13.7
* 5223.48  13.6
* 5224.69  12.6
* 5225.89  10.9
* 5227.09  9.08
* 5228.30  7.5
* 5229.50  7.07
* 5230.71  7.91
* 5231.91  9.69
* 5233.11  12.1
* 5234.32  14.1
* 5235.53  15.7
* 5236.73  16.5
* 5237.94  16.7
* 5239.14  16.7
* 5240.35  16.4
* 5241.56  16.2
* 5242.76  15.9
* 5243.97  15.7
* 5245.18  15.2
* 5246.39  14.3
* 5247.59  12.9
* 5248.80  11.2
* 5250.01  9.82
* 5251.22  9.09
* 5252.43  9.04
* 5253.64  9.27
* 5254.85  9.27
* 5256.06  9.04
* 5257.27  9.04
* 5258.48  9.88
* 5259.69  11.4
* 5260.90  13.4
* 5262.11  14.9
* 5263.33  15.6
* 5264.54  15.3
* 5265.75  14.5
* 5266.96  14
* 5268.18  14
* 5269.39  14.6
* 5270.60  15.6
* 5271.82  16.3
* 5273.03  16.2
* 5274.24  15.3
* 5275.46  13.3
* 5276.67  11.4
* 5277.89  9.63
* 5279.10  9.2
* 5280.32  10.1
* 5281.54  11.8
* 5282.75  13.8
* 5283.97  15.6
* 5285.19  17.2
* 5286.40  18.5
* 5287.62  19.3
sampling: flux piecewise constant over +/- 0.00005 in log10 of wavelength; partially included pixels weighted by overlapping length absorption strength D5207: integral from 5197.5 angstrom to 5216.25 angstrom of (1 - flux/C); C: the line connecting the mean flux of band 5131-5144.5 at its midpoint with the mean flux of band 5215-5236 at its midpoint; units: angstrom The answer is -4.58 angstrom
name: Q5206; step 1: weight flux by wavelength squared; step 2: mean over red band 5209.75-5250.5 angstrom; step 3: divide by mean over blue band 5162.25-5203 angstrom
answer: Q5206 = 1.92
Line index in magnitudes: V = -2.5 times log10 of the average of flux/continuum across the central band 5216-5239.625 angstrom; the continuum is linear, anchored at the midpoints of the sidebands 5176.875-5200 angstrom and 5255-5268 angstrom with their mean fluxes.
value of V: -0.17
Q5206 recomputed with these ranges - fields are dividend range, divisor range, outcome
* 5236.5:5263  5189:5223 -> 1.07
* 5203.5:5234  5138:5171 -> 1.72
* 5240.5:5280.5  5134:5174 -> 1.93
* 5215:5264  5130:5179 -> 1.96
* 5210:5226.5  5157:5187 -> 2.38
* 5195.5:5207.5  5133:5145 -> 1.75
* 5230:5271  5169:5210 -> 1.59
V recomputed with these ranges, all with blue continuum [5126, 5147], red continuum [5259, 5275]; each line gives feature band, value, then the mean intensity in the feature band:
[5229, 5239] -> -0.002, 12.7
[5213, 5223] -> -0.107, 12.9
